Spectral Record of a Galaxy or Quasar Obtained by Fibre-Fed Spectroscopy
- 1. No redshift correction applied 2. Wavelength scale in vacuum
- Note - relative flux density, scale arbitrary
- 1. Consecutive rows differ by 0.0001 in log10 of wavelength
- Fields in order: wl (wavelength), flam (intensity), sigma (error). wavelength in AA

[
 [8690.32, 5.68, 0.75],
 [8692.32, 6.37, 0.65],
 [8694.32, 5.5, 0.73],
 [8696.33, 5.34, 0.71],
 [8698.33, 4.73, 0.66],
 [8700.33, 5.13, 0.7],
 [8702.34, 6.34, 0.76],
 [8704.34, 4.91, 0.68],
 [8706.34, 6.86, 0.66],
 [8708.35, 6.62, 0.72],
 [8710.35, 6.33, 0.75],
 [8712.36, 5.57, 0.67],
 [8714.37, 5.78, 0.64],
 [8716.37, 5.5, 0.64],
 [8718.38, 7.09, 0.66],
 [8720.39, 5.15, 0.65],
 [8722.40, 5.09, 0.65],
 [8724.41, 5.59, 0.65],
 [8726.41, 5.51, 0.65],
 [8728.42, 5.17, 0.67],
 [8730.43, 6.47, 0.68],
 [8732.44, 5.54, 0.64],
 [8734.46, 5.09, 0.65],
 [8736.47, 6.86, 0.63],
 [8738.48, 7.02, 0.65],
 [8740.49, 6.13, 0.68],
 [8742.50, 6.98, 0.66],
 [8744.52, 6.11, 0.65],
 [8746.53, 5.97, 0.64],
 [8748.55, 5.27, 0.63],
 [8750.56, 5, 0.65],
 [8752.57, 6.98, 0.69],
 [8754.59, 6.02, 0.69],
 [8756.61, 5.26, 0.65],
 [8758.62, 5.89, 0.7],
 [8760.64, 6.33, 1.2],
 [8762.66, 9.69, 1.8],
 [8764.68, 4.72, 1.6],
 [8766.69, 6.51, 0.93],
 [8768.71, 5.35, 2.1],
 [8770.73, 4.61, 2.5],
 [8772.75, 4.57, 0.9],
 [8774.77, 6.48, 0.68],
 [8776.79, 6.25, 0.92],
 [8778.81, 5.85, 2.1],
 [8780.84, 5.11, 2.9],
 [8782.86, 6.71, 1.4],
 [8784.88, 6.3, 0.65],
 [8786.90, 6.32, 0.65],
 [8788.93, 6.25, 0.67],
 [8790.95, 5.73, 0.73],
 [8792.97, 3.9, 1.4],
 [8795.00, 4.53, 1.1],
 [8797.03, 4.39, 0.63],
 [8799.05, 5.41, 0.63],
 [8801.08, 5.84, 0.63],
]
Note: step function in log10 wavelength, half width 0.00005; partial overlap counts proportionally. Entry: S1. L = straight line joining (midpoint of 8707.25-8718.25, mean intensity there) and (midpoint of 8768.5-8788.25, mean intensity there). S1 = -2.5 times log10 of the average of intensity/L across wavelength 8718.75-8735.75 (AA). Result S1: 0.09 mag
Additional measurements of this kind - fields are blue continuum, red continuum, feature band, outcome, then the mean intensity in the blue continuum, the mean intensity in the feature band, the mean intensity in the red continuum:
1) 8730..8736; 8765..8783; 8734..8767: -0.10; 5.72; 6.24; 5.63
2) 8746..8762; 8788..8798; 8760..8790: -0.13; 5.92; 6.07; 4.95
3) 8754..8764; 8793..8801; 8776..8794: -0.09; 6.6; 5.82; 4.79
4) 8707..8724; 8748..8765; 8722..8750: 0.02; 5.9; 5.92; 6.21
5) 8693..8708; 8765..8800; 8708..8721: -0.08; 5.61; 6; 5.53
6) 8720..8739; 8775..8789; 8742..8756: -0.02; 5.74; 5.99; 6.12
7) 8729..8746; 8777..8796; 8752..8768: -0.07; 6.24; 6.39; 5.66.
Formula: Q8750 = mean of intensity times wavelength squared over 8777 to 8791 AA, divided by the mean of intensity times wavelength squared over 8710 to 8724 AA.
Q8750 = 1.07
